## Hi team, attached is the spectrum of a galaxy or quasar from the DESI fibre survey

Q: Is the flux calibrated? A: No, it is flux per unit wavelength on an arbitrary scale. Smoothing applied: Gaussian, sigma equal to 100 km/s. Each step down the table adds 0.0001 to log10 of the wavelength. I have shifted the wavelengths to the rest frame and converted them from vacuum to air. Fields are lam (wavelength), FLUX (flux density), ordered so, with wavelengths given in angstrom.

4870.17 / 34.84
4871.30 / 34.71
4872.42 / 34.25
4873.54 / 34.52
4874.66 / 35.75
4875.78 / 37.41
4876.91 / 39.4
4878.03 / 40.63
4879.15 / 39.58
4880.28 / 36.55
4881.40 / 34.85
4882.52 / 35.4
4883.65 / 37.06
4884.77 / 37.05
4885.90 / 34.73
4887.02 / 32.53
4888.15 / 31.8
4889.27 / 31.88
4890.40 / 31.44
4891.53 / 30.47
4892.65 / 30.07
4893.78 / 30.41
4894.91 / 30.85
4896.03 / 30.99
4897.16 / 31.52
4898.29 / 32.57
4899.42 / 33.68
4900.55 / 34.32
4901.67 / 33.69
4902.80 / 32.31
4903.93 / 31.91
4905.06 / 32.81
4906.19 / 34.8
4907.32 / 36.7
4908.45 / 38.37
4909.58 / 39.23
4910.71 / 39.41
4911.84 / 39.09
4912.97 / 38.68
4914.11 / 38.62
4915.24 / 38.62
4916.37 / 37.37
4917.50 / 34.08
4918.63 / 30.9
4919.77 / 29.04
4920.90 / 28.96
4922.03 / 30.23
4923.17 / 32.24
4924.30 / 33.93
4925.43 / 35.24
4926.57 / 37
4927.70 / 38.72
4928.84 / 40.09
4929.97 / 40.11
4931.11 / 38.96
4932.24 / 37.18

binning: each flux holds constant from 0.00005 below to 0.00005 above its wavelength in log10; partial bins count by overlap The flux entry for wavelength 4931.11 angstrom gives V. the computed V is 38.96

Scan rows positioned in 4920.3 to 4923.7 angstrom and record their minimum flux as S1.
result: 28.96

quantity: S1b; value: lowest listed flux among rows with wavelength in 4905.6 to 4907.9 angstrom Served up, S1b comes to 34.8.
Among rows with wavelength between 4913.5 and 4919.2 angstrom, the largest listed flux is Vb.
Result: 38.62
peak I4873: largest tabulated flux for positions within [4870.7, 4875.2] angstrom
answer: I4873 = 35.75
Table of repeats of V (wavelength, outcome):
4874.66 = 35.75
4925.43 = 35.24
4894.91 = 30.85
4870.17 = 34.84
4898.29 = 32.57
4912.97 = 38.68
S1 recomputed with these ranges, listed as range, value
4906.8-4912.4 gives 36.7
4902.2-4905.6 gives 31.91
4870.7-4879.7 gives 34.25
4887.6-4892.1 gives 30.47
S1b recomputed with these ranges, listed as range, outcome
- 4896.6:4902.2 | 31.52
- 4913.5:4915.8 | 38.62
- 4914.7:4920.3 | 29.04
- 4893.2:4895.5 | 30.41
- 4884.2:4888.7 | 31.8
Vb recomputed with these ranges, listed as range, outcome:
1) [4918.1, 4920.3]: 30.9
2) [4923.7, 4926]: 35.24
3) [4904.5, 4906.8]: 34.8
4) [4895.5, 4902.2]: 34.32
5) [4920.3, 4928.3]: 38.72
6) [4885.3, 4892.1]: 34.73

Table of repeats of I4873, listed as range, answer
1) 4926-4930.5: 40.11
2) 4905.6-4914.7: 39.41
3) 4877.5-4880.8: 40.63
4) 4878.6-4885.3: 39.58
